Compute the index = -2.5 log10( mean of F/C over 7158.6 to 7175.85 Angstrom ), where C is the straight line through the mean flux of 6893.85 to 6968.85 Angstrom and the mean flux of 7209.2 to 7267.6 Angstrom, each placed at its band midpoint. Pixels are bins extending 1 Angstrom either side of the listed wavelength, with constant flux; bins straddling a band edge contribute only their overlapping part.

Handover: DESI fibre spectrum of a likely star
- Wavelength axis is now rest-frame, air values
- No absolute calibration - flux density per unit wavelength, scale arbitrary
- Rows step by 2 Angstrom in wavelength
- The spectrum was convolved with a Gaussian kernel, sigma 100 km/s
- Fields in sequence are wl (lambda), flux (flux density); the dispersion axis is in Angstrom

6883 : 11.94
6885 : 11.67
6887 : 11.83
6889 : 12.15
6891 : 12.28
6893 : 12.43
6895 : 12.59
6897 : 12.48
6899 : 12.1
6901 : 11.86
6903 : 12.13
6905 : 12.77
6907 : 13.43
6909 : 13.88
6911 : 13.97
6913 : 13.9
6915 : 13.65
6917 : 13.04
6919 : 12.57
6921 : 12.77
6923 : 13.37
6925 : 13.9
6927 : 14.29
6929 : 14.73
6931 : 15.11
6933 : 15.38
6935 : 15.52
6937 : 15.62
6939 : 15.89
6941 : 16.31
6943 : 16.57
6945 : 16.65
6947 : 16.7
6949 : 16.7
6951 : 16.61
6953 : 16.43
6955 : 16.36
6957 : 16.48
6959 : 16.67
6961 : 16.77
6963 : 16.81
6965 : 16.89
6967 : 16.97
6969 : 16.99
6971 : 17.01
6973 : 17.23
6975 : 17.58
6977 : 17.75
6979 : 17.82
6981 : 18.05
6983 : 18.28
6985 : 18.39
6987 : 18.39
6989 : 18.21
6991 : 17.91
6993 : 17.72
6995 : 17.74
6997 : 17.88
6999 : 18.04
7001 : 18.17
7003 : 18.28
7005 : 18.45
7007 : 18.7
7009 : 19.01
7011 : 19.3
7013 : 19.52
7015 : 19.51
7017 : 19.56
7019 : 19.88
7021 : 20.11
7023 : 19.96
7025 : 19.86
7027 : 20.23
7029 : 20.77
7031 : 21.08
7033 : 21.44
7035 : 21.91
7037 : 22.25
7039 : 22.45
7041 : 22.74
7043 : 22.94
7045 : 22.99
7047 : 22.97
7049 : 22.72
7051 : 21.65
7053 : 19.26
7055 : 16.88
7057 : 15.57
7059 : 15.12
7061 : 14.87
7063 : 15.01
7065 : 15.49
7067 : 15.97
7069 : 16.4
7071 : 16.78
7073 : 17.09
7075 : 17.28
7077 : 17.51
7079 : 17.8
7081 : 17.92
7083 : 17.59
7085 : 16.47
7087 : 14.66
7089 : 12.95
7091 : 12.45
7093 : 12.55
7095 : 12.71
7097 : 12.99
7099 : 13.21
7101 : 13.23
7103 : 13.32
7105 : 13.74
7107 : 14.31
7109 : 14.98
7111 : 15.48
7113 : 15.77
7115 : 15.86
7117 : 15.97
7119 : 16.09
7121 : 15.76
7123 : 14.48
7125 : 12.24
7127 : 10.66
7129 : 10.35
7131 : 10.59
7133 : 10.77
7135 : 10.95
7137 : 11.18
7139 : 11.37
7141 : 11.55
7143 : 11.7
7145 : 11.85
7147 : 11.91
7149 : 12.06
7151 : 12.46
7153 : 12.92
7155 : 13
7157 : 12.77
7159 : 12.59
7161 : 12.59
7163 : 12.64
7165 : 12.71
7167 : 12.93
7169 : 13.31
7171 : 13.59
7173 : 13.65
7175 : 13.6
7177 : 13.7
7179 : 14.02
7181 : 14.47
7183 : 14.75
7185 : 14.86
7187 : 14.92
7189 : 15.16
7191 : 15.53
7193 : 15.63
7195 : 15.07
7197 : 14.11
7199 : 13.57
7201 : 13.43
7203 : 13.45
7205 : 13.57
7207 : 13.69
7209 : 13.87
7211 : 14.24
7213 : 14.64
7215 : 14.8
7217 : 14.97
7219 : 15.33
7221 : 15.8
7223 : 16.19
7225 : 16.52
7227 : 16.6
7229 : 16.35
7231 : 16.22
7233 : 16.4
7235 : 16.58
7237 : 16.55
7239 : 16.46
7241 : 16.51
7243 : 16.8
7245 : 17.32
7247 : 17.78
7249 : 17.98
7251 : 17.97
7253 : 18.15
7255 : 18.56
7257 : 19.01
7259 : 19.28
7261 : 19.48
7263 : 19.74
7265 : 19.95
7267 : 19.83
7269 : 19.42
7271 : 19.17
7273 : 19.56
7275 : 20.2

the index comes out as 0.25 mag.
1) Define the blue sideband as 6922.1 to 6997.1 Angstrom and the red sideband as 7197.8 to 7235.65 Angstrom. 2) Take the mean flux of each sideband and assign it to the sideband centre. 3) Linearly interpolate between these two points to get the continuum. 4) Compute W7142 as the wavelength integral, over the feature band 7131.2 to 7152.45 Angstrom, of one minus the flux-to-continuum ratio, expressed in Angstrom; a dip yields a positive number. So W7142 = 5.40 Angstrom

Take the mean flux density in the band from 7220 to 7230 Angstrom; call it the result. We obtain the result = 16.3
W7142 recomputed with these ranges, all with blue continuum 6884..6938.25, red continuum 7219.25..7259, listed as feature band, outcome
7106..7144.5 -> 6.4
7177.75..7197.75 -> 2.0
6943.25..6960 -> -3.4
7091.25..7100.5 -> 1.5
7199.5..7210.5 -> 2.0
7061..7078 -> -1.4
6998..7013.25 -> -4.5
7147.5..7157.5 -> 2.2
